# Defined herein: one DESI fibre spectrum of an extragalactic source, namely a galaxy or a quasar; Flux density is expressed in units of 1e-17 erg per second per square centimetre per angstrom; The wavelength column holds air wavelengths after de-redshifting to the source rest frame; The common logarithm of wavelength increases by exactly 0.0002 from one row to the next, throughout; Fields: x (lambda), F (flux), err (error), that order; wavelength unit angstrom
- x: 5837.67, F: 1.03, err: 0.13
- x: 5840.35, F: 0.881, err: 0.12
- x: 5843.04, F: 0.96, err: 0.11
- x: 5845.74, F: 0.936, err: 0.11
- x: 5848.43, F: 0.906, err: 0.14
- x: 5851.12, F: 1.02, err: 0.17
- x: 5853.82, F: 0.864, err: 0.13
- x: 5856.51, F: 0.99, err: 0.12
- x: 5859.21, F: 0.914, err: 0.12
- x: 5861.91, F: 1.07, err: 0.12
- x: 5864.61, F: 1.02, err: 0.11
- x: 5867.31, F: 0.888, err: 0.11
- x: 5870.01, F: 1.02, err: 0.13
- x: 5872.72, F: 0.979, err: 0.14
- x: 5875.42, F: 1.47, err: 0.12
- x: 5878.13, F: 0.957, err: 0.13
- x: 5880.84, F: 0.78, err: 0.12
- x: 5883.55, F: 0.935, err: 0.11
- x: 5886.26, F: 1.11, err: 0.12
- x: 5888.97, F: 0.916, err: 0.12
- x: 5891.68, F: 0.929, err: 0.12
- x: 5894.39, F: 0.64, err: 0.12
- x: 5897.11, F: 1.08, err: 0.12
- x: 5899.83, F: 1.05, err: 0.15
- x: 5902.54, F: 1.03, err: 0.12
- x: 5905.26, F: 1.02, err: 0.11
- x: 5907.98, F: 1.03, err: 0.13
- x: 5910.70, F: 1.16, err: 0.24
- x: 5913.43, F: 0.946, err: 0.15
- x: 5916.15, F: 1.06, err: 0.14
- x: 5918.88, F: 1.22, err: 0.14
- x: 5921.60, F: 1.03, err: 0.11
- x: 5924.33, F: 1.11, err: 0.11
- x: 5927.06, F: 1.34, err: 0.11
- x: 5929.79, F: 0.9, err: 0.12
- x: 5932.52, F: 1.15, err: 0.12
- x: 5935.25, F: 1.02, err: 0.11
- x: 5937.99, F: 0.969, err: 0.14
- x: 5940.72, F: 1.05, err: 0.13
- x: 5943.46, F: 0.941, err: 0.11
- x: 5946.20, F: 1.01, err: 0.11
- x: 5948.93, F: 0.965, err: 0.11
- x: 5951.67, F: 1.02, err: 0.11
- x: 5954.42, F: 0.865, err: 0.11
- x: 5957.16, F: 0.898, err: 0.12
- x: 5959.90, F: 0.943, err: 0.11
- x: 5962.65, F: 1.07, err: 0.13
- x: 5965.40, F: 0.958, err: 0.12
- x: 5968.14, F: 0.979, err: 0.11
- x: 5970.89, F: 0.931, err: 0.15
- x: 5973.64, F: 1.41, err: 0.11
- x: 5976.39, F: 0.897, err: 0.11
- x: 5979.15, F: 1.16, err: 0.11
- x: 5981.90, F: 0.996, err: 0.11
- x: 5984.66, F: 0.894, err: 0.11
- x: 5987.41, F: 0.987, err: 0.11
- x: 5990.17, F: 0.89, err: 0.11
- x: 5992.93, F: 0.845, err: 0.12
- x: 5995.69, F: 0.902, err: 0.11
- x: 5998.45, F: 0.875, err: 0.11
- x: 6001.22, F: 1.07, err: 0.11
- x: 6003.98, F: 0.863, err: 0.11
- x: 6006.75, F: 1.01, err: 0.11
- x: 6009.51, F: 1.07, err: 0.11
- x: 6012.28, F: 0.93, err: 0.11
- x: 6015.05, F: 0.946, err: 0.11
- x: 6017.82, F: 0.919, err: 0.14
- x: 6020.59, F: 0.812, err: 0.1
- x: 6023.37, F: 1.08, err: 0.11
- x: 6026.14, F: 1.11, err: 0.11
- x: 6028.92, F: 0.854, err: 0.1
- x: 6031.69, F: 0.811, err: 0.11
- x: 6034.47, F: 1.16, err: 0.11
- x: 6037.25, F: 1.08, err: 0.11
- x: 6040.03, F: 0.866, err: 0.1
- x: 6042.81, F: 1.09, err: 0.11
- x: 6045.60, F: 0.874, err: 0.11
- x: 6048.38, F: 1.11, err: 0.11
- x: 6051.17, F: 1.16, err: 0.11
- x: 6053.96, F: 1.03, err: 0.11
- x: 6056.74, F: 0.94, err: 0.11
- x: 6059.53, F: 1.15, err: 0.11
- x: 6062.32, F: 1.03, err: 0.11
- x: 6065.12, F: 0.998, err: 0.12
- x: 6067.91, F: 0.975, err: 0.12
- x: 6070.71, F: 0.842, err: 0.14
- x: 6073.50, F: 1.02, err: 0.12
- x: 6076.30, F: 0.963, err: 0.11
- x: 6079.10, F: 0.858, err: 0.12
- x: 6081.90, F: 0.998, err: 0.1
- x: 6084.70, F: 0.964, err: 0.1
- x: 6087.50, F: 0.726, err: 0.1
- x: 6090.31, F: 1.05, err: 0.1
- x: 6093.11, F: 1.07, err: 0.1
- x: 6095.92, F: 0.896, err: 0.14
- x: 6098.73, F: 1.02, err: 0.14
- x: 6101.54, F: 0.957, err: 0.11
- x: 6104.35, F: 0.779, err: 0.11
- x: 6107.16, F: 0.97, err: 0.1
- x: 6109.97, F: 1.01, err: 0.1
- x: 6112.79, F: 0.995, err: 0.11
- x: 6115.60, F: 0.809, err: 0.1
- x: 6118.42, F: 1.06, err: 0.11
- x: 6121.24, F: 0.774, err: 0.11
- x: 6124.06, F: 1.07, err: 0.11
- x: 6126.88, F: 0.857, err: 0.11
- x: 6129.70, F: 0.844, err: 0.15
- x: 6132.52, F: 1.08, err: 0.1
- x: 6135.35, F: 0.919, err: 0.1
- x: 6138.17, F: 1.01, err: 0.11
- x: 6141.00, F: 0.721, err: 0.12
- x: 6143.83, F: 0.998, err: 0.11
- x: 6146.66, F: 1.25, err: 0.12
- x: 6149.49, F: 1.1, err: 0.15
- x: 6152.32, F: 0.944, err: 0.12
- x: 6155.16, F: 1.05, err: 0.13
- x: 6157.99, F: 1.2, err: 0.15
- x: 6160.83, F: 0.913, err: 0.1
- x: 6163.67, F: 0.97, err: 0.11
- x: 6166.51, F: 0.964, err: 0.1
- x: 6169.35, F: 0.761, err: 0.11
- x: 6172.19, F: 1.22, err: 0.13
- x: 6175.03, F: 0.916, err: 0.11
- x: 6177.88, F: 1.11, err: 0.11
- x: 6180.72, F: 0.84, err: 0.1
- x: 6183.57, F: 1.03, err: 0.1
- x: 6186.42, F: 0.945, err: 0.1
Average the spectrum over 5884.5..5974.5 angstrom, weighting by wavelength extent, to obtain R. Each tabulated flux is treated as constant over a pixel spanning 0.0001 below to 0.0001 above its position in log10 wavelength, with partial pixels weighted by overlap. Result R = 1.02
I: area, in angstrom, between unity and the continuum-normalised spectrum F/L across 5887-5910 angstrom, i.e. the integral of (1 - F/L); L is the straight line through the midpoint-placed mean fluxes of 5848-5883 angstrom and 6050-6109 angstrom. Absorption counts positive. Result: 0.4 angstrom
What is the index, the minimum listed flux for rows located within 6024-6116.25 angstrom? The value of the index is 0.726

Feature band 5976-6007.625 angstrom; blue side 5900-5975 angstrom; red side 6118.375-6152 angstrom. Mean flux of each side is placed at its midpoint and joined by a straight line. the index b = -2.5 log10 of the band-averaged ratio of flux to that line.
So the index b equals 0.08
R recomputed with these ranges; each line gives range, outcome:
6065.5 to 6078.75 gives 0.947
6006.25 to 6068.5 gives 1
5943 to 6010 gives 0.977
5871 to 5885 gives 1.02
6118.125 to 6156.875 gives 0.976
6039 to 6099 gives 0.983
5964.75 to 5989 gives 1.02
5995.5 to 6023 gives 0.946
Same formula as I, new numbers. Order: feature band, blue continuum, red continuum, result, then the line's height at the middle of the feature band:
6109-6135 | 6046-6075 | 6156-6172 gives 1.5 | 0.999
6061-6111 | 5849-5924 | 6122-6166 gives 2.2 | 0.994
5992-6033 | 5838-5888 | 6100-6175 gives 1.5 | 0.976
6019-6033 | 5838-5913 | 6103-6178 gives 0.6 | 0.977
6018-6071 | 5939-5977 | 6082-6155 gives -1.3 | 0.976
